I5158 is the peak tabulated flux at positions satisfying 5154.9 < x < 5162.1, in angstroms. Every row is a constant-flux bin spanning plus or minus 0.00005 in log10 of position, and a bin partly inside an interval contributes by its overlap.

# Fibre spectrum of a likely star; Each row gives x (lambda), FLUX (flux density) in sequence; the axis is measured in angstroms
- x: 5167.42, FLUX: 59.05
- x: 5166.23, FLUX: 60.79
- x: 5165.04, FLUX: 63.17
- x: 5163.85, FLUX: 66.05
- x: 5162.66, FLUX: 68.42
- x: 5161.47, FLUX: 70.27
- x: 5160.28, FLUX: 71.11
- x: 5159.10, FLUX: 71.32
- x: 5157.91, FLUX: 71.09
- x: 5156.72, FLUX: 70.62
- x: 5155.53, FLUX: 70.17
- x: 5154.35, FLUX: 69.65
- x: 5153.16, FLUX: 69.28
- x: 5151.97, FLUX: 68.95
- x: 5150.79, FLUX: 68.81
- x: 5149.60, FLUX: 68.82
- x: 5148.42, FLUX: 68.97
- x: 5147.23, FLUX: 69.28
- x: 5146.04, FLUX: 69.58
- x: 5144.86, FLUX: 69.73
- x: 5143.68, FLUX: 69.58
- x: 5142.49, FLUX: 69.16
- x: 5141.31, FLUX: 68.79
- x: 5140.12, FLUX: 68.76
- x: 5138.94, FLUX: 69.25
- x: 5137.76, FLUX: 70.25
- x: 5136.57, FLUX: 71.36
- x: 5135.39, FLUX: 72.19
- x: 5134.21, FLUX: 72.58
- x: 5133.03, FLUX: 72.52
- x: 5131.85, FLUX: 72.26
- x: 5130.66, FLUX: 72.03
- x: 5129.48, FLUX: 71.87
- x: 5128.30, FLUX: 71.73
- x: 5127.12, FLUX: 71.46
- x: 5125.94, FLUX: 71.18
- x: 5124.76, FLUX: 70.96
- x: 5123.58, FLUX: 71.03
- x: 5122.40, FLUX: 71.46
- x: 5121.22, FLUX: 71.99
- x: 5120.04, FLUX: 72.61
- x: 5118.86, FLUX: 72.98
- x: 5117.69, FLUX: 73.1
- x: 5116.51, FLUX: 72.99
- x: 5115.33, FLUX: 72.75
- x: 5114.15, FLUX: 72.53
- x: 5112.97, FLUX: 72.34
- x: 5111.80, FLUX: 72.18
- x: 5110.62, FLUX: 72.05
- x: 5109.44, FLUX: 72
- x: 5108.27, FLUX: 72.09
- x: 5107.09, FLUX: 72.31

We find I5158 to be 71.32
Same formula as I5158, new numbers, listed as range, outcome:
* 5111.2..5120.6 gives 73.1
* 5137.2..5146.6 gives 70.25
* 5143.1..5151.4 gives 69.73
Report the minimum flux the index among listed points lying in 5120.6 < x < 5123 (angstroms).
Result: 71.46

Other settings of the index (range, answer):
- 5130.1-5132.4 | 72.03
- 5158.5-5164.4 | 66.05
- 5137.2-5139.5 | 69.25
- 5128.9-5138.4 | 70.25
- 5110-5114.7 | 72.05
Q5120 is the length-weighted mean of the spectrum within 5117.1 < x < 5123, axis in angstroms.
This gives 72.5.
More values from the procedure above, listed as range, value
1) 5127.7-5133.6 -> 72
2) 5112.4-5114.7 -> 72.4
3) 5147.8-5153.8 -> 68.9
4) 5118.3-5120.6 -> 72.8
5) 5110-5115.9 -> 72.3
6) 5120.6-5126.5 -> 71.3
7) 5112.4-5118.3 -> 72.7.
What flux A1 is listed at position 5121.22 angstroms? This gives 71.99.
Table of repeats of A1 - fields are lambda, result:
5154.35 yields 69.65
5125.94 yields 71.18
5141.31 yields 68.79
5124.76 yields 70.96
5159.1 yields 71.32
